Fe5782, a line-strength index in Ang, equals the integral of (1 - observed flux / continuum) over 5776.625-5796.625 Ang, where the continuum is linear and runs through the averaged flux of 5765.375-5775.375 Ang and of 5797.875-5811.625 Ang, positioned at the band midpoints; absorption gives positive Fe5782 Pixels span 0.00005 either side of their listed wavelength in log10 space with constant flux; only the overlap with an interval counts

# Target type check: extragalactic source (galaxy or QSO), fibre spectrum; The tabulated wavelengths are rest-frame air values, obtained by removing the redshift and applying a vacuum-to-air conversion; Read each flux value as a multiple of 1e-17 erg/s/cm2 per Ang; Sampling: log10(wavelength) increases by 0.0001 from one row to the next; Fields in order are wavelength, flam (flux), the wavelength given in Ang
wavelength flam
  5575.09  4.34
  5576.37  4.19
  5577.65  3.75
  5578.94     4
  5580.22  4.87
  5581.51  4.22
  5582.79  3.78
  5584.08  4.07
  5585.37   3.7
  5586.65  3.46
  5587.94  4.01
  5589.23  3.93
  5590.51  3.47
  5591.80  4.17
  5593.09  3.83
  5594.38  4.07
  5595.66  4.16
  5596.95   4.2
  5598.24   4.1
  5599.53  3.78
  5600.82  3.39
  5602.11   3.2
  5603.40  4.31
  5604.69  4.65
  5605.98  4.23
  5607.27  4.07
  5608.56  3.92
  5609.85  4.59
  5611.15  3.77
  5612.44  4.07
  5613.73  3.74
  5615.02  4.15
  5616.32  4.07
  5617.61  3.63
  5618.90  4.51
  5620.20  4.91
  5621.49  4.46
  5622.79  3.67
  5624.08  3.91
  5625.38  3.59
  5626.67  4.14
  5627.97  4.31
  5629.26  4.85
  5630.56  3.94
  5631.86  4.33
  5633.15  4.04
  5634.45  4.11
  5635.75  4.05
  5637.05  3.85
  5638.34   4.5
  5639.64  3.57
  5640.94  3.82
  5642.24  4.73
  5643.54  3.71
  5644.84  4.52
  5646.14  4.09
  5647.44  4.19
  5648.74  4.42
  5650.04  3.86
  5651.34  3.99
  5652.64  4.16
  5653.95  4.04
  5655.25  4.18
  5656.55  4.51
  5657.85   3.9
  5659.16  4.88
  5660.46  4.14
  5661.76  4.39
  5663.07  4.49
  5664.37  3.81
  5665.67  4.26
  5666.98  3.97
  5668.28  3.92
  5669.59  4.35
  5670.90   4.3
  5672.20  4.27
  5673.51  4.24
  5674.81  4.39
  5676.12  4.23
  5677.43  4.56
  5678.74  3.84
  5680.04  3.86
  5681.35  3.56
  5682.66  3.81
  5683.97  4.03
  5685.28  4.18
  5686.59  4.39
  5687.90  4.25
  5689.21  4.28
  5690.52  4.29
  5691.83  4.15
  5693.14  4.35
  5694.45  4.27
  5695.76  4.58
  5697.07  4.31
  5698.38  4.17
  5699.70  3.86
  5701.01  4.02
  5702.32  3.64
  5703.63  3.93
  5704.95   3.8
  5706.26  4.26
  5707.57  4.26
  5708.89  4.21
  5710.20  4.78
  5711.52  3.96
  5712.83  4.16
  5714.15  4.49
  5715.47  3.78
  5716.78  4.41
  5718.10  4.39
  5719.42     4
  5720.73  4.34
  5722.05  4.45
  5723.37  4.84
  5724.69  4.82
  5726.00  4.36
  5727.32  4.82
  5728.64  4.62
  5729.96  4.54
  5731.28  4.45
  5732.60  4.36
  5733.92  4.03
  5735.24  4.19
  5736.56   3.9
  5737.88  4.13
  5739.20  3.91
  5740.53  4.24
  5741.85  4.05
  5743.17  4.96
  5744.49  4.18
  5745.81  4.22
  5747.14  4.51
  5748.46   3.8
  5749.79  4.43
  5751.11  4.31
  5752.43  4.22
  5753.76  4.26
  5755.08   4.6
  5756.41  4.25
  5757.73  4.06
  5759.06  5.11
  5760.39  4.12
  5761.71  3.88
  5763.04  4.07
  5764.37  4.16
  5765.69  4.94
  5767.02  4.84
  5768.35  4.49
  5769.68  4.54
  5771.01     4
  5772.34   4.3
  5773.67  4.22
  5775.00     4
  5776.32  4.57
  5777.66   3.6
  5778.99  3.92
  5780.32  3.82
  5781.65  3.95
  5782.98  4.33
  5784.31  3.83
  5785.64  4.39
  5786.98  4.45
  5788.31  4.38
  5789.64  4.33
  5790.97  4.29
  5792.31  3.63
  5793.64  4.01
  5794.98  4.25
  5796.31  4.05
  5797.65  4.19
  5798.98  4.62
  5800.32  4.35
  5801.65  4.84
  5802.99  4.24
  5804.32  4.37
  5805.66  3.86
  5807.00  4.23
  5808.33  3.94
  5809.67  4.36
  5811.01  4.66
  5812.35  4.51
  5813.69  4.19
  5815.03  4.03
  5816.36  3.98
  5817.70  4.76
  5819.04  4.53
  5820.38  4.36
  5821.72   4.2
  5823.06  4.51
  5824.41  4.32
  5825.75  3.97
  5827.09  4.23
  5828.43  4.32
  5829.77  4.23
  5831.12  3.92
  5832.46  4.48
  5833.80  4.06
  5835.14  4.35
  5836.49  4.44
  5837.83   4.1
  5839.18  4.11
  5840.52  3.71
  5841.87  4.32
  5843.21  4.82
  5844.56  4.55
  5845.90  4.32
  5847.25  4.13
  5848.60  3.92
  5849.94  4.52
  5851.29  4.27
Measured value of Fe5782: 1.3 Ang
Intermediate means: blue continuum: 4.41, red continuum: 4.34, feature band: 4.09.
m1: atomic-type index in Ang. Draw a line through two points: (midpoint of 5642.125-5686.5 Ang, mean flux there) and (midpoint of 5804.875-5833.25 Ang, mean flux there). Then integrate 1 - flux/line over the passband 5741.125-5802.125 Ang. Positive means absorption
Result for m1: -0.5 Ang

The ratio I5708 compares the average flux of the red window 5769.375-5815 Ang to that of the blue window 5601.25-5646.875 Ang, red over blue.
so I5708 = 1.02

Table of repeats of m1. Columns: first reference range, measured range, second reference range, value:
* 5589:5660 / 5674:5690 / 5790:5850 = 0.1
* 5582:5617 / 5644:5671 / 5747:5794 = -1.0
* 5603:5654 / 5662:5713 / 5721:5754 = 1.1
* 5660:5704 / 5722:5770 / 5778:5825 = -1.9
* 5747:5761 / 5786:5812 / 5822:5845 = 0.1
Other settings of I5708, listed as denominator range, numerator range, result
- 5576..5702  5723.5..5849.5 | 1.04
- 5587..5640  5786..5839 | 1.05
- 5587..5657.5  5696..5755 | 1.05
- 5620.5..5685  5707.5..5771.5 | 1.05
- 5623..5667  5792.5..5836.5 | 1.03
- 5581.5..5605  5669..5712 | 1.07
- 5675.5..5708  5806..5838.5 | 1.04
